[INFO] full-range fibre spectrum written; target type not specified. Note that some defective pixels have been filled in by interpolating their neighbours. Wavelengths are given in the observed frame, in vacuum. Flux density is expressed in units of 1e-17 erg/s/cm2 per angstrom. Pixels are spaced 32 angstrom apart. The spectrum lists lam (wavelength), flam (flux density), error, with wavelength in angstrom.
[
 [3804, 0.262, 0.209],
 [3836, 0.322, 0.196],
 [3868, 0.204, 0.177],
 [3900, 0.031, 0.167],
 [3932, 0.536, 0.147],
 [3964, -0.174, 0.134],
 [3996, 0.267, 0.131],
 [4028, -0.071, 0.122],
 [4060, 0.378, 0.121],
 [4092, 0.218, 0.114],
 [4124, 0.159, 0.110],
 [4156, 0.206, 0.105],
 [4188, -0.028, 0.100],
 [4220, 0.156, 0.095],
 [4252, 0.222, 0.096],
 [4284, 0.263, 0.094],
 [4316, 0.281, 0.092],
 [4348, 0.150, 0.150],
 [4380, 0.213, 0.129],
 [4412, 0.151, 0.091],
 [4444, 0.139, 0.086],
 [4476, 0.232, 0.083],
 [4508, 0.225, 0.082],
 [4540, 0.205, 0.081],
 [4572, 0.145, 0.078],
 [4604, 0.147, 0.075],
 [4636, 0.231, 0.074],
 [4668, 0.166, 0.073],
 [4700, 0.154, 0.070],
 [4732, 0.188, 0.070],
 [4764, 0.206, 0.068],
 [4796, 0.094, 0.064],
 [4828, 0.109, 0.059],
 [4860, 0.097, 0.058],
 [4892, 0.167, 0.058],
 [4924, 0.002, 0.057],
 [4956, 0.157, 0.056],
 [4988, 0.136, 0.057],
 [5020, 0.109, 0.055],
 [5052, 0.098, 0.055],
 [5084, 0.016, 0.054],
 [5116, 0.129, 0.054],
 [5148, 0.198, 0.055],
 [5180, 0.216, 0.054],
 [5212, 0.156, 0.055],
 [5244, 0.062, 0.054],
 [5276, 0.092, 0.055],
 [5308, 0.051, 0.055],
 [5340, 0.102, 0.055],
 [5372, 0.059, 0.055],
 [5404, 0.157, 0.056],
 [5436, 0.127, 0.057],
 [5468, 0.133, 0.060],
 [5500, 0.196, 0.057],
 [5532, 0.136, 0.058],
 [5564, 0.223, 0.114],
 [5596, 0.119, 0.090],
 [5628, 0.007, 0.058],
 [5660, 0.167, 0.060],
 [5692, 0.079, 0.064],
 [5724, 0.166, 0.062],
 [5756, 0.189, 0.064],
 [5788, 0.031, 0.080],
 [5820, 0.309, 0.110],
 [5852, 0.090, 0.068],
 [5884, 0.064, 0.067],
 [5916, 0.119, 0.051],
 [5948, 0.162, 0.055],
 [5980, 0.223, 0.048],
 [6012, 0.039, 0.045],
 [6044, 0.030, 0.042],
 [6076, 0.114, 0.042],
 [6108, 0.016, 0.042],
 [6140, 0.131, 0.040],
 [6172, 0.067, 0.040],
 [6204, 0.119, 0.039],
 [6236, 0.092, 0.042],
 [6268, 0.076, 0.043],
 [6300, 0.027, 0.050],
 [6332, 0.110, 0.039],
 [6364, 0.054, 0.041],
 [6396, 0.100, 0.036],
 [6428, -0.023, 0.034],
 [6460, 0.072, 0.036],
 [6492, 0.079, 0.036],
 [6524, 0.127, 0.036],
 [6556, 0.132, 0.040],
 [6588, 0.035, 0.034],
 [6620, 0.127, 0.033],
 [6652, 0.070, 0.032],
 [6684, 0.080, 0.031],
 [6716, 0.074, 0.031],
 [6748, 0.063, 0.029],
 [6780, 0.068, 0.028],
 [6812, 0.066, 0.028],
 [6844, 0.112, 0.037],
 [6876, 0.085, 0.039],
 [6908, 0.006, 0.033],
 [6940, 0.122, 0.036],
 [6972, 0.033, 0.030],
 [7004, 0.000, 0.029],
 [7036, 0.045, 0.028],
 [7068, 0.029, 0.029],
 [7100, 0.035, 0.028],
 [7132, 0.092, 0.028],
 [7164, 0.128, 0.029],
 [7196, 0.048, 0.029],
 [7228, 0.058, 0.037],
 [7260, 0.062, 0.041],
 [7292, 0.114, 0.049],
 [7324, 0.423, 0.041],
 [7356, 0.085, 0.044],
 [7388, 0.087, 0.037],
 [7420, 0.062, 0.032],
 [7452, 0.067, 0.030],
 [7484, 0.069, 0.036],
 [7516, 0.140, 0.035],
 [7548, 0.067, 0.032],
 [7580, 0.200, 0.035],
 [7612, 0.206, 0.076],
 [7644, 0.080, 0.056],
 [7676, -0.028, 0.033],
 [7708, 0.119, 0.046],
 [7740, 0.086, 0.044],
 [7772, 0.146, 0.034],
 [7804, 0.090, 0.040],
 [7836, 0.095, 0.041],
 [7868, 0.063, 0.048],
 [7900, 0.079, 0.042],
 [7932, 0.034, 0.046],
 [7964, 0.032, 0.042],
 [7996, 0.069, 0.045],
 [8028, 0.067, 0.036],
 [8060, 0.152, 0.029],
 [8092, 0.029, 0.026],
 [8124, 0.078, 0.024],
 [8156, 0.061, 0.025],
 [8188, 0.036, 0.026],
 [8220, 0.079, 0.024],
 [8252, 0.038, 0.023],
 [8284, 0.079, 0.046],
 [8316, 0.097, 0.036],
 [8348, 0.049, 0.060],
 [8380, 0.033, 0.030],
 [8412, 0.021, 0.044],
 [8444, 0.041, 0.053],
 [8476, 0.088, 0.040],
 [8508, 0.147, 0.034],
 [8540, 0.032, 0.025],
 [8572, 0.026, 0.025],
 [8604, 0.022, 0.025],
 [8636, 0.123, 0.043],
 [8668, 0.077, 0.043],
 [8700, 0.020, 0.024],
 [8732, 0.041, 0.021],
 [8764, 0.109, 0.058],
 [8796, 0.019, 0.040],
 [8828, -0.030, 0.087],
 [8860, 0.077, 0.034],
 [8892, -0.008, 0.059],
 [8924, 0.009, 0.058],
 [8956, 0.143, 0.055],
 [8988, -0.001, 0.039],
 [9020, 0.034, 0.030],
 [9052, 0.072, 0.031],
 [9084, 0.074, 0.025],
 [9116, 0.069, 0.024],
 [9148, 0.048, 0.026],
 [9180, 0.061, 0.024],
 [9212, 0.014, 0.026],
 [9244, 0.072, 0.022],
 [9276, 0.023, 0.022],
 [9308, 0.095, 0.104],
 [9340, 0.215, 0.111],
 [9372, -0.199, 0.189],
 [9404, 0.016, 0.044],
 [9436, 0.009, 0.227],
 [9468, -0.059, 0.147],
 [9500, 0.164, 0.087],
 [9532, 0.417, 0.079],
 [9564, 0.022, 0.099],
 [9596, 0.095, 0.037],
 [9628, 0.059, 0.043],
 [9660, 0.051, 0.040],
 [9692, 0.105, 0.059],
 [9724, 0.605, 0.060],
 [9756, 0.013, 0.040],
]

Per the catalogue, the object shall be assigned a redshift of 0.96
